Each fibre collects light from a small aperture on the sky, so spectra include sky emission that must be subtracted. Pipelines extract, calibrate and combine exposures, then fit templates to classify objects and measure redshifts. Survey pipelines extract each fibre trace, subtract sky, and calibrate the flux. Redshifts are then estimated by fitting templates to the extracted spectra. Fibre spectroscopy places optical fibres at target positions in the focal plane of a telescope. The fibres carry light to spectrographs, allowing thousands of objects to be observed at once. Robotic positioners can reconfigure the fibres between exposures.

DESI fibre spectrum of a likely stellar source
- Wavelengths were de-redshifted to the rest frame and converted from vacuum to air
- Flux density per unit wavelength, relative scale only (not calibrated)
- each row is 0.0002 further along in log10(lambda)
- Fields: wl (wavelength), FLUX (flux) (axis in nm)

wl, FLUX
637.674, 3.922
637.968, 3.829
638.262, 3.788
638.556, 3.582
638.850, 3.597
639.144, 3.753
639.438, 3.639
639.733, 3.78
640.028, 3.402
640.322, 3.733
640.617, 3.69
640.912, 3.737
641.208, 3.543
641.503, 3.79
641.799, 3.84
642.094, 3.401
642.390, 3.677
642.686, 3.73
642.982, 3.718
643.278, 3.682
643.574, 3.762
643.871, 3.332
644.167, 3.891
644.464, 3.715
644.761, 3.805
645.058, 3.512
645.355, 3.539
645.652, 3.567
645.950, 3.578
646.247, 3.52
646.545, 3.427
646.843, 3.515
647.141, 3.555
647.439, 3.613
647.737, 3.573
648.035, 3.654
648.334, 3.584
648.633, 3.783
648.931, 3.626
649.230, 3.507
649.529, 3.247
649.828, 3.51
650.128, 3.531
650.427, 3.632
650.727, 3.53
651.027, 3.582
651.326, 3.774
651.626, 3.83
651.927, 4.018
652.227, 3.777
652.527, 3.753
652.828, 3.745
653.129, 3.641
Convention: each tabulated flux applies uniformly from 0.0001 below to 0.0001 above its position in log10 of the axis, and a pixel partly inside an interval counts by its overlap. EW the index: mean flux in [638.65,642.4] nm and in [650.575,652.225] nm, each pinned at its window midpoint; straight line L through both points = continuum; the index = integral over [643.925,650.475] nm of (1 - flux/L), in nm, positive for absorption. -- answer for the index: 0.23 nm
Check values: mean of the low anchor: 3.66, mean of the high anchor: 3.75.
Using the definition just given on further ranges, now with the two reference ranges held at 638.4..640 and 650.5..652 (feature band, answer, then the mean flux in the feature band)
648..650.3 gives 0.10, 3.55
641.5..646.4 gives 0.05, 3.65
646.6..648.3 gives 0.06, 3.57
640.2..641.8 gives -0.02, 3.71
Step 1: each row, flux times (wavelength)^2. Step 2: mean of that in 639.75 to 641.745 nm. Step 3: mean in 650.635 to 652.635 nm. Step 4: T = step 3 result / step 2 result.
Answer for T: 1.1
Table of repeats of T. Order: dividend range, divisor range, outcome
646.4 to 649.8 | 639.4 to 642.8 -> 0.99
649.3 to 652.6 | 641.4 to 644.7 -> 1.01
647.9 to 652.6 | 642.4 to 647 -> 1.02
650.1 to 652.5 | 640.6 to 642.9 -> 1.04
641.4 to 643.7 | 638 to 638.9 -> 1.02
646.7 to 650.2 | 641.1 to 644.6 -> 0.99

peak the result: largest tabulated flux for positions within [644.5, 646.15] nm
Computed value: 3.805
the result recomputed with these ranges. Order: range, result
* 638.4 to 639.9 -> 3.78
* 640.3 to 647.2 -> 3.891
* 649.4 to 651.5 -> 3.774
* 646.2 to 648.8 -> 3.783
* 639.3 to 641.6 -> 3.79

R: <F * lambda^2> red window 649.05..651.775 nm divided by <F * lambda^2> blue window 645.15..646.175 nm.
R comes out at 1.0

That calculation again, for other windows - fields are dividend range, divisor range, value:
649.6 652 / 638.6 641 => 1.03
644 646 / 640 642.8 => 1.01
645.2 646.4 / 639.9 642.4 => 0.99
